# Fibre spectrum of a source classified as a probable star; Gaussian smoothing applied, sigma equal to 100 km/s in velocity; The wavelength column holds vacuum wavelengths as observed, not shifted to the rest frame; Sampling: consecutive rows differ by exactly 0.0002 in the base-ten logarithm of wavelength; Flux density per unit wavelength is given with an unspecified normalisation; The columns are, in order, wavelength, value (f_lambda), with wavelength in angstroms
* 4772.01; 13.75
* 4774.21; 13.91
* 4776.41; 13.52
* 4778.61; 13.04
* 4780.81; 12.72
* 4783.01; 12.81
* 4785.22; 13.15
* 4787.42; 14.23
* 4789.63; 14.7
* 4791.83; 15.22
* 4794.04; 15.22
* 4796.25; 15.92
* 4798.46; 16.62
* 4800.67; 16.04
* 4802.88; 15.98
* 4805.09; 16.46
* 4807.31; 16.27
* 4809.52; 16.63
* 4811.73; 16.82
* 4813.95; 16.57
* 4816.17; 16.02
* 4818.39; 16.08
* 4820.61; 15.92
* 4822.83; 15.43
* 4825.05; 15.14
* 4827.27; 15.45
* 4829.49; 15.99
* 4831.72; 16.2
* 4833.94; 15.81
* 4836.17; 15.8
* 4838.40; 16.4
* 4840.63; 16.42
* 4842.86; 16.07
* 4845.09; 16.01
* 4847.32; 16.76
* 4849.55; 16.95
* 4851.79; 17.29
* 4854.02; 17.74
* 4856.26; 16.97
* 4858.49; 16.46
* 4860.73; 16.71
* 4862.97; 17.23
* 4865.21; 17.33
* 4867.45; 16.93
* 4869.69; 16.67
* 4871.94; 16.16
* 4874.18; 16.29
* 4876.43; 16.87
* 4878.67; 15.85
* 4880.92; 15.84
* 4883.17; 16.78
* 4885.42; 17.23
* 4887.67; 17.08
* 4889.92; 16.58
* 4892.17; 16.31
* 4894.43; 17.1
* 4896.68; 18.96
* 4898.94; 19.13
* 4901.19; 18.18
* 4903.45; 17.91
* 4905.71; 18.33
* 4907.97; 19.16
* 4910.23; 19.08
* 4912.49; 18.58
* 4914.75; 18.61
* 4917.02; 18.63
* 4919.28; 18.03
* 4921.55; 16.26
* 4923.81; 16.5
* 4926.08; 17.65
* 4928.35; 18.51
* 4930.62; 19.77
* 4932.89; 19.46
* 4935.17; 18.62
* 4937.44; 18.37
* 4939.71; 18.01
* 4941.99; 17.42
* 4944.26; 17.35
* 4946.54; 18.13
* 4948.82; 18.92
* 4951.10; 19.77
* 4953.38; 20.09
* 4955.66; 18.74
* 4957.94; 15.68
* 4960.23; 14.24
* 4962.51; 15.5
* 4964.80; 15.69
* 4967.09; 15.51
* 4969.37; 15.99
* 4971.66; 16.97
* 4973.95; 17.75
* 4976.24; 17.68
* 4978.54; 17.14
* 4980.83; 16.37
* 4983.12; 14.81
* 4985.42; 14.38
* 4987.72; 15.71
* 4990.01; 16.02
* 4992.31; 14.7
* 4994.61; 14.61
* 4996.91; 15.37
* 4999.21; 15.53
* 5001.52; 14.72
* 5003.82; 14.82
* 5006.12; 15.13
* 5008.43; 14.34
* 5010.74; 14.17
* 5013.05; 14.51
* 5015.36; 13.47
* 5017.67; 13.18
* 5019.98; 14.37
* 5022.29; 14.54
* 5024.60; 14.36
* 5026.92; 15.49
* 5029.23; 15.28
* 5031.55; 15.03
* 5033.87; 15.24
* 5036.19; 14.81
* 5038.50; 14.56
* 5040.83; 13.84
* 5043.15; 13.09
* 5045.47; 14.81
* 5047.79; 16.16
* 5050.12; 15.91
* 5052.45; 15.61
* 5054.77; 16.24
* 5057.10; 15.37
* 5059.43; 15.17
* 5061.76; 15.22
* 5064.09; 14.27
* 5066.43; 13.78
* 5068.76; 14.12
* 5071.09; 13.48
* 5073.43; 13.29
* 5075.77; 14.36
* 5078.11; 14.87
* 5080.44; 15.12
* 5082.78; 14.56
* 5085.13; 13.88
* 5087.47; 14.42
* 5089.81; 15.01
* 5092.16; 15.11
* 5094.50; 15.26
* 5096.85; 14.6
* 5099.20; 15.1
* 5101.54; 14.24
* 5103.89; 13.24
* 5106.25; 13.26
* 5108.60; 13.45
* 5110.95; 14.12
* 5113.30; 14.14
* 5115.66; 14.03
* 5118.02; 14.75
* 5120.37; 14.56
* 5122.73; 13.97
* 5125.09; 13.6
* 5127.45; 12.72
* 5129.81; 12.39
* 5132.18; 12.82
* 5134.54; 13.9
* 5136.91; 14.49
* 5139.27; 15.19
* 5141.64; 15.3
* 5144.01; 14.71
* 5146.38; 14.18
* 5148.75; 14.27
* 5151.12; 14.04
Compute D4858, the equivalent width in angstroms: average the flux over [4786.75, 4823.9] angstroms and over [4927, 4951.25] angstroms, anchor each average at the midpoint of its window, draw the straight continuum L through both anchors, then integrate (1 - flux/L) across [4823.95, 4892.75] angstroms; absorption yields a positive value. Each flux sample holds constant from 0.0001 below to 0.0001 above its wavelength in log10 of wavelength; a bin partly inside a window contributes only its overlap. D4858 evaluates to 1.80 angstroms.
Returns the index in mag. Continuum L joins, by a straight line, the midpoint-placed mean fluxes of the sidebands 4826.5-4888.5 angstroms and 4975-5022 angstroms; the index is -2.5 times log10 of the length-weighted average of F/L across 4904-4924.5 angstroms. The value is -0.14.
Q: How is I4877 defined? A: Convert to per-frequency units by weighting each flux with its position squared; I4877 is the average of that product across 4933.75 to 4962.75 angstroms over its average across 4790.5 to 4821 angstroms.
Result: 1.17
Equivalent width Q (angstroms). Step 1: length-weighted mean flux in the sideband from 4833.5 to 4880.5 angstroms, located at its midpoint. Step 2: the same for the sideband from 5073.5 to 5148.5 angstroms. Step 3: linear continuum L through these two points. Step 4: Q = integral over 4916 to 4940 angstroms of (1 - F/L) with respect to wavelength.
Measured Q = -3.4 angstroms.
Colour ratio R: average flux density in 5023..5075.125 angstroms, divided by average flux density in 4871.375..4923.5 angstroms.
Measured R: 0.84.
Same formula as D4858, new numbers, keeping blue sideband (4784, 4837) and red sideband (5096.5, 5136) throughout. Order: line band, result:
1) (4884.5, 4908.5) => -4.11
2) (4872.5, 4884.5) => -0.81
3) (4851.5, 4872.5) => -2.11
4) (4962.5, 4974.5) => -1.22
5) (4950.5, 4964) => -2.18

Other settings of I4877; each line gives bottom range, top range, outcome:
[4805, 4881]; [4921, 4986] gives 1.10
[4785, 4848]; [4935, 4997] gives 1.12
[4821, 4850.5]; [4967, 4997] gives 1.06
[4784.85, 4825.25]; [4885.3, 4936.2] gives 1.20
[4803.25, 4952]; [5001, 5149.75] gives 0.91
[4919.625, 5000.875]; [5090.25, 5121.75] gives 0.90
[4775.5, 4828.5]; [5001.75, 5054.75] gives 1.06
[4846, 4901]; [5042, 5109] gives 0.93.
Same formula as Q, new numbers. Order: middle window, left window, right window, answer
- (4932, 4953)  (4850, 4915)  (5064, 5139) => -2.6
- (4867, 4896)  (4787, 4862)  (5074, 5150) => -1.6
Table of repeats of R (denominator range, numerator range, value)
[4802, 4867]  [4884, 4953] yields 1.11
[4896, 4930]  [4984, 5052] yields 0.81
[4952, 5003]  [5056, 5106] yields 0.90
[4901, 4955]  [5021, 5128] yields 0.79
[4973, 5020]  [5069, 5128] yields 0.94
